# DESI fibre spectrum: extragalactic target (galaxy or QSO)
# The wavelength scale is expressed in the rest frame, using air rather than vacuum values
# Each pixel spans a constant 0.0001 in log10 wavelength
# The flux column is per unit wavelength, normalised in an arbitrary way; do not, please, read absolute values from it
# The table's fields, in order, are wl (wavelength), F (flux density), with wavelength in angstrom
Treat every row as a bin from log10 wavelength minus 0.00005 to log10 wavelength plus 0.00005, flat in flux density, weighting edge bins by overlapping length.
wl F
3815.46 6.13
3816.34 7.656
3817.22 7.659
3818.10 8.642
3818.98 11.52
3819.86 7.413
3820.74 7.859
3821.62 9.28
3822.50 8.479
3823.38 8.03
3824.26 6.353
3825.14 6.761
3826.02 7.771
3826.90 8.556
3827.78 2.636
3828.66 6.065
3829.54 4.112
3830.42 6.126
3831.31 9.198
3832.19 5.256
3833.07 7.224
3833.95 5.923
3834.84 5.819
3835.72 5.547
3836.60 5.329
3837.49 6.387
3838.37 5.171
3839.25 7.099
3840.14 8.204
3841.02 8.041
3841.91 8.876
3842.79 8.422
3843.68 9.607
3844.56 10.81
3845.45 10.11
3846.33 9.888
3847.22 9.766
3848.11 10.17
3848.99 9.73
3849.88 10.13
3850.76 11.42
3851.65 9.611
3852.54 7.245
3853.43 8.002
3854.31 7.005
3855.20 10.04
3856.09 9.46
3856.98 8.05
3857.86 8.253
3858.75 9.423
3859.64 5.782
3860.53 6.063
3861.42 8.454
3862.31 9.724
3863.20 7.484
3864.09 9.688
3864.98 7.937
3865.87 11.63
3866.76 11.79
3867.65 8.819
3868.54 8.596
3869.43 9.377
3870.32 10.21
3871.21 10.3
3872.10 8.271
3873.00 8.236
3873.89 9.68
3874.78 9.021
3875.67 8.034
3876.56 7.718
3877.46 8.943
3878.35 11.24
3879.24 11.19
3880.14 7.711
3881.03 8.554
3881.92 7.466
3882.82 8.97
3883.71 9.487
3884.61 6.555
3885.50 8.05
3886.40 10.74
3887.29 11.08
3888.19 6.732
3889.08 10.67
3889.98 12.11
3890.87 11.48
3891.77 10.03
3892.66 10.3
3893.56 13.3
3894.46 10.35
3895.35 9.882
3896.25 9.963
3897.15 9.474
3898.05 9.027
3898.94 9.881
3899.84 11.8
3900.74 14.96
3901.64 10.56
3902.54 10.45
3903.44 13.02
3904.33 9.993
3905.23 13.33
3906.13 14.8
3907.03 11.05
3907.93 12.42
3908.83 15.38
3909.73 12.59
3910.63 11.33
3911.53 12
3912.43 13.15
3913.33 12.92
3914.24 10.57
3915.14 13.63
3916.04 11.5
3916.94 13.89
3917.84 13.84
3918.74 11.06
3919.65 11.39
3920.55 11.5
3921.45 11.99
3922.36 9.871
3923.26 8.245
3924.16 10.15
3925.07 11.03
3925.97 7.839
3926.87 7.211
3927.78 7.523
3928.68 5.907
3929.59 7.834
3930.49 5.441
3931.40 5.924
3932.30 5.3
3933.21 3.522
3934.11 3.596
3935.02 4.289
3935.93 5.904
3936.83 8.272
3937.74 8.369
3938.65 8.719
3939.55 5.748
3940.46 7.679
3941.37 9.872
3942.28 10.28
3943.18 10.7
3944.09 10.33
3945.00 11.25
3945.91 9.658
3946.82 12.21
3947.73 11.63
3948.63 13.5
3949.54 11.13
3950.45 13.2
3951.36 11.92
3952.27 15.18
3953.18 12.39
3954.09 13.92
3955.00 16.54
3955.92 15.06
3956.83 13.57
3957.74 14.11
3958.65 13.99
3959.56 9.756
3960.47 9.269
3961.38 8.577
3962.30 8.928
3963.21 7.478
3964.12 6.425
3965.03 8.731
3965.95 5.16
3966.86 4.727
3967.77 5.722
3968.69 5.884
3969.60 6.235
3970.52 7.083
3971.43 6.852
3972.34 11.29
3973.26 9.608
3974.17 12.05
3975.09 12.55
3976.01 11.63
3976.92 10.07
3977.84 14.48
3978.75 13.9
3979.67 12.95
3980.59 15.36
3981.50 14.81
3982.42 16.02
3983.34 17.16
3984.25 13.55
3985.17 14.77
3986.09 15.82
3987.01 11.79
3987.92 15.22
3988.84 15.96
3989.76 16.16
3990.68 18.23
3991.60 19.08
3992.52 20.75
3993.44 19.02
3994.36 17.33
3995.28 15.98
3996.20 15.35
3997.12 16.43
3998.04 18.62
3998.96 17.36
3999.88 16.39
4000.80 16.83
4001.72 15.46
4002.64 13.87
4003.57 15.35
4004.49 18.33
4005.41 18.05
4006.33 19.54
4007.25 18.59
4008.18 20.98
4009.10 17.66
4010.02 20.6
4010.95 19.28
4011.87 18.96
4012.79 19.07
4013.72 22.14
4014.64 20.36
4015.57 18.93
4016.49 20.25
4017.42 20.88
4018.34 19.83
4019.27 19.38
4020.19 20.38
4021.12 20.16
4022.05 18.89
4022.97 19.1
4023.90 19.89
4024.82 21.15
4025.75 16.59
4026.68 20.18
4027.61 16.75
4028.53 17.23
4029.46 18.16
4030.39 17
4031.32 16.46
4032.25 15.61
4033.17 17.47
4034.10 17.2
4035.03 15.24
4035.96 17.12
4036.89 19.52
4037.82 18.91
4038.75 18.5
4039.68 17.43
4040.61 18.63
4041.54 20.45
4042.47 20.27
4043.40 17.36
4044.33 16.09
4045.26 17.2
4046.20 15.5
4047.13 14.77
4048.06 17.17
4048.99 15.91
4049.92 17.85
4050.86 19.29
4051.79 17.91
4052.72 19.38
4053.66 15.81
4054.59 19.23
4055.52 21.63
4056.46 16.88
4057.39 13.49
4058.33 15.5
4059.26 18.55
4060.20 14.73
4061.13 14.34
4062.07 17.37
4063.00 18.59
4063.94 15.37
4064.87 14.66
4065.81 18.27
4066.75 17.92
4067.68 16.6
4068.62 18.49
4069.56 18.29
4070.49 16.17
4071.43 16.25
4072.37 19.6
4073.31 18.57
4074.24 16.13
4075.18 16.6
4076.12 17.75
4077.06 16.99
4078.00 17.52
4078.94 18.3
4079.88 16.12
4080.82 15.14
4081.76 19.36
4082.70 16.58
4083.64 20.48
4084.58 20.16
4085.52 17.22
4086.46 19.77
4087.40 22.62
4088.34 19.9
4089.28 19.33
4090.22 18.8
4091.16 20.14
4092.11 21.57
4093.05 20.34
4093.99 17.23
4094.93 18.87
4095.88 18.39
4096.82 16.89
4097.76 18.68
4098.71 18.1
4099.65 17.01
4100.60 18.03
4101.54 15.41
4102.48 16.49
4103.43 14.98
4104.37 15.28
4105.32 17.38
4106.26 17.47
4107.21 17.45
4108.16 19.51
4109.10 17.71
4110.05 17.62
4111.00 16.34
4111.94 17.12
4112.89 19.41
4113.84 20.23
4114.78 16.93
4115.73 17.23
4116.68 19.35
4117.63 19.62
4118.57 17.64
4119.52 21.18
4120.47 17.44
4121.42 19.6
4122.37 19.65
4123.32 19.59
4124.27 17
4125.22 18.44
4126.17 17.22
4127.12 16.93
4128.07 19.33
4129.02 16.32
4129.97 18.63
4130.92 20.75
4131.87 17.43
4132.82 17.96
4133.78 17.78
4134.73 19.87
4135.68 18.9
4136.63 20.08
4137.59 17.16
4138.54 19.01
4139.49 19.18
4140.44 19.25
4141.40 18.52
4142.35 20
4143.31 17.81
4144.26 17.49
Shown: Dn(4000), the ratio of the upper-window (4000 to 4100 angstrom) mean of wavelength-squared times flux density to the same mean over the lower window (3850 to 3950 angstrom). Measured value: 2.0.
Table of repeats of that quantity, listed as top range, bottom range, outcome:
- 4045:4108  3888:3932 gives 1.77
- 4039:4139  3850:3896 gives 2.16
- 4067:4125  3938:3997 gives 1.59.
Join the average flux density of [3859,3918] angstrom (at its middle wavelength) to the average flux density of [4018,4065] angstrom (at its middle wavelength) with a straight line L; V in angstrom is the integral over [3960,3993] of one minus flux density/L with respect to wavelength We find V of 6.53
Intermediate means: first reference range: 10.3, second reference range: 17.7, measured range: 11.8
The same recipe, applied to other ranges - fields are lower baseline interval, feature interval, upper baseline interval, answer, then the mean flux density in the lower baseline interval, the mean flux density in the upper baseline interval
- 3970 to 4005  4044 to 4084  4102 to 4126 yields -0.99 angstrom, 14.8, 18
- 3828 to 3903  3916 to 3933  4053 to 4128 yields 3.03 angstrom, 8.91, 17.9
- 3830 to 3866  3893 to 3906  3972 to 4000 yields -0.49 angstrom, 8.22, 15.2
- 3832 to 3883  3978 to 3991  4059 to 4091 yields -1.06 angstrom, 8.58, 17.7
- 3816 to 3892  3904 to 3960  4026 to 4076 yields 6.28 angstrom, 8.47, 17.3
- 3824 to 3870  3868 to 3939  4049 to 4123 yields 3.24 angstrom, 8.07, 17.9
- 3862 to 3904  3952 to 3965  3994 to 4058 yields 2.26 angstrom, 9.8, 18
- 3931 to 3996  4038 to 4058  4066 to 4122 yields -2.48 angstrom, 11.4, 18.1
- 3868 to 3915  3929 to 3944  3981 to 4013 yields 7.09 angstrom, 10.5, 17.1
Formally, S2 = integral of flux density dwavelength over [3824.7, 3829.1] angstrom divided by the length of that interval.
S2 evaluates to 6.37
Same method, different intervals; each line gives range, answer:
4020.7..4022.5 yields 19.5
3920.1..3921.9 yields 11.8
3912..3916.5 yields 12.3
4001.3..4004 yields 14.8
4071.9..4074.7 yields 18.1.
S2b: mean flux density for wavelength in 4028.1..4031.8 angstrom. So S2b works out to 17.2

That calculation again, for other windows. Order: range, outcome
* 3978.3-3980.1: 13.4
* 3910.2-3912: 11.7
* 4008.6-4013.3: 19.2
